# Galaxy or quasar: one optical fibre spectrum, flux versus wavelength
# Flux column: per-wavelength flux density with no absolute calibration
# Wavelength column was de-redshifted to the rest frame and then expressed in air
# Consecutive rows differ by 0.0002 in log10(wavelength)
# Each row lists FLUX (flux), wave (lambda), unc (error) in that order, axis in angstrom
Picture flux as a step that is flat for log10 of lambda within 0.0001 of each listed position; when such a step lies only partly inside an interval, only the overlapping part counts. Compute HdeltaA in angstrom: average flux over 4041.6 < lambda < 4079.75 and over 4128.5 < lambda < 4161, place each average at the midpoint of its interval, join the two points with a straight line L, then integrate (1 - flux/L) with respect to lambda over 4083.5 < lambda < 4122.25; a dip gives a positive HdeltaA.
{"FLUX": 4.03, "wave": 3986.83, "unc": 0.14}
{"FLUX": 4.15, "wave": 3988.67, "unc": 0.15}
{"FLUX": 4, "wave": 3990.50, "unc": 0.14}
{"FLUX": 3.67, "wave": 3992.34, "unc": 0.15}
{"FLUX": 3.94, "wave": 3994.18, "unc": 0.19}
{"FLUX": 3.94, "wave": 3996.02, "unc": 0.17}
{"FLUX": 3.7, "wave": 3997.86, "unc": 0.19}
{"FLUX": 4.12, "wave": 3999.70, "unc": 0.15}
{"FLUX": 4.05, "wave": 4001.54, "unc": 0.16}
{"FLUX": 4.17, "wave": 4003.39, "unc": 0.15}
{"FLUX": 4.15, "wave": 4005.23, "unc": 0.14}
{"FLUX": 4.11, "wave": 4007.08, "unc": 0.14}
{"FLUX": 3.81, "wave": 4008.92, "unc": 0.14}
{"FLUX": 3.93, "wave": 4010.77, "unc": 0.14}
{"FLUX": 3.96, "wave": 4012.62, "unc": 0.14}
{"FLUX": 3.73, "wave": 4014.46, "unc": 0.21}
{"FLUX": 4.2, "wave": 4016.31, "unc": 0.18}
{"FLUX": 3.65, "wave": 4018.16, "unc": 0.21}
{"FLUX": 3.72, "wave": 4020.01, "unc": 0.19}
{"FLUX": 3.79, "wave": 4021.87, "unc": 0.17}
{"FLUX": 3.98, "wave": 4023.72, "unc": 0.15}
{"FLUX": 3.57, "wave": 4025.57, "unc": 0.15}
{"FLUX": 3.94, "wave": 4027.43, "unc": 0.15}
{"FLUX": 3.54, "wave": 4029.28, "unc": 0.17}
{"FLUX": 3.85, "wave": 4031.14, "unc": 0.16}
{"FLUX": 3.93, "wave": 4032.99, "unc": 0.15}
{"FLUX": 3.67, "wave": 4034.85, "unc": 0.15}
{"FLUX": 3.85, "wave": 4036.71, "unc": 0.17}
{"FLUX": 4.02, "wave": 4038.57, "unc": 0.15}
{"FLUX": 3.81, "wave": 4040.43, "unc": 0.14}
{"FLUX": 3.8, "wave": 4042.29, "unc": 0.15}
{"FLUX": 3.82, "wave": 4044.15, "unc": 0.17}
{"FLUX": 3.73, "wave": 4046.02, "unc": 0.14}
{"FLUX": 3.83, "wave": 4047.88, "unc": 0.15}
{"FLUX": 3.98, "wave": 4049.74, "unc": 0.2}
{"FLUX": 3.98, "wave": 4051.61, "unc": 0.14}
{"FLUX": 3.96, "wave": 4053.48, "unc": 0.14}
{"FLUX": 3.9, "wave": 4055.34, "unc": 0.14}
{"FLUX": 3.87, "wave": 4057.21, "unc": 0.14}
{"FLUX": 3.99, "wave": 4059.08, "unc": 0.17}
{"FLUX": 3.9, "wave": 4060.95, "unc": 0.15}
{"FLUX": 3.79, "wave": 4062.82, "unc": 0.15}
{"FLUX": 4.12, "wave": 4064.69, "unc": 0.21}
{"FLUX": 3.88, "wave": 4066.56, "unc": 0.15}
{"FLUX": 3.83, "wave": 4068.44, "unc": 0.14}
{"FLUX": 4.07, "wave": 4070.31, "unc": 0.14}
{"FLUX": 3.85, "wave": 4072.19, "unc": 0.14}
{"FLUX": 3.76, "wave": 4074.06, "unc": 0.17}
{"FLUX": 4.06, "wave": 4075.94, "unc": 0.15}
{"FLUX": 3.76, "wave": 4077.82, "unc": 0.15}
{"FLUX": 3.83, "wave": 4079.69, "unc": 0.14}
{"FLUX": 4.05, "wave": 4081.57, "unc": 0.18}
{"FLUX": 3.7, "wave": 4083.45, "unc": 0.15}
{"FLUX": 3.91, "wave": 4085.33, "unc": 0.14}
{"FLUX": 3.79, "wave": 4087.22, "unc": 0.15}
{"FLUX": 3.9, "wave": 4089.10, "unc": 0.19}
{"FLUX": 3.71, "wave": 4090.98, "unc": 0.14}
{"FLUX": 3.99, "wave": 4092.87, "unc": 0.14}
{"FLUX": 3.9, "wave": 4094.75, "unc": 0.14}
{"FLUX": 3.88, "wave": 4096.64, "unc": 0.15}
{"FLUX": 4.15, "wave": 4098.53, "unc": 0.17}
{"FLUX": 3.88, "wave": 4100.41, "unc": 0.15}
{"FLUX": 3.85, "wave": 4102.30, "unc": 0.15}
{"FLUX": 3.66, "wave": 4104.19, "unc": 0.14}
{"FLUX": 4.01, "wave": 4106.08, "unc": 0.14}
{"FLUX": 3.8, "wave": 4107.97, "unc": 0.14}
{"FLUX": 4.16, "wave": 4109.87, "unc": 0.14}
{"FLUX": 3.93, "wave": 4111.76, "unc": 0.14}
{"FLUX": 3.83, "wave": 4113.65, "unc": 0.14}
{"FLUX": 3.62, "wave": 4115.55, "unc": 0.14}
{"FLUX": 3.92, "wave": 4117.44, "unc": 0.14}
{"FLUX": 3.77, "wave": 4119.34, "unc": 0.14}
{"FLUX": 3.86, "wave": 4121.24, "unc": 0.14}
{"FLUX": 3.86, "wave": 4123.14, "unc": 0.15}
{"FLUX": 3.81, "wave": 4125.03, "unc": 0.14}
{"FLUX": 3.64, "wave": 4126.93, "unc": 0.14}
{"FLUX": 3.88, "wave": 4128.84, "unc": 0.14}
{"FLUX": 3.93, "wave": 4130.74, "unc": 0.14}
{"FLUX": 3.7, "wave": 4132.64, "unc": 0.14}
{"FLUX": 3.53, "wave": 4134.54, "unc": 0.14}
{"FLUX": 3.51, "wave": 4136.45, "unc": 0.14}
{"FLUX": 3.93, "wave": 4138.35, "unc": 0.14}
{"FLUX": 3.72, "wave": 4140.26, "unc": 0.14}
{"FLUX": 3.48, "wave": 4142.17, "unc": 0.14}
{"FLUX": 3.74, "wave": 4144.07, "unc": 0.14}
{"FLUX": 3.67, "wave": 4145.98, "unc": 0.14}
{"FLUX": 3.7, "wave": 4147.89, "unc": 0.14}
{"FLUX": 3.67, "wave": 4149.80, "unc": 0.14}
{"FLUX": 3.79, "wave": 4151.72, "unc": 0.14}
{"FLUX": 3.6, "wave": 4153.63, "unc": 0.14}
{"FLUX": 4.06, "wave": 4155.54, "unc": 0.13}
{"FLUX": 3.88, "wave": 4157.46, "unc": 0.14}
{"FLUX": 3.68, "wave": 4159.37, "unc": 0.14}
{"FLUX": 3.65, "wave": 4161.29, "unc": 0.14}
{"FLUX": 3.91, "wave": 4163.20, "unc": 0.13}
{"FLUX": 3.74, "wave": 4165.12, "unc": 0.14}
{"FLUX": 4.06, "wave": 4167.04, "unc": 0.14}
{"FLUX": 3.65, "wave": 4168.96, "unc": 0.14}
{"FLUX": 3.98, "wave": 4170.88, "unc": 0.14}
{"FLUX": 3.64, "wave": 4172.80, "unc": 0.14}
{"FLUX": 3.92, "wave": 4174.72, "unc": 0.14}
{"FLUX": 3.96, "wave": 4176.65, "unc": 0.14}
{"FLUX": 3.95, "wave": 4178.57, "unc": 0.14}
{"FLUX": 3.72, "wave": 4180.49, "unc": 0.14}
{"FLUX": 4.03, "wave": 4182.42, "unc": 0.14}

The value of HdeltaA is -0.6 angstrom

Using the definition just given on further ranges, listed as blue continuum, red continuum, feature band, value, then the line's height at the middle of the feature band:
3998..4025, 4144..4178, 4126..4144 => 0.6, 3.82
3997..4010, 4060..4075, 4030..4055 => 0.5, 3.95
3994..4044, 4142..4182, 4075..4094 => -0.1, 3.84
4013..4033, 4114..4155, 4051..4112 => -2.2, 3.77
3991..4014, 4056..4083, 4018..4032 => 0.6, 3.94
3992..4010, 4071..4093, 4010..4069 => 0.9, 3.92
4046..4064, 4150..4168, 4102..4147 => 0.7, 3.84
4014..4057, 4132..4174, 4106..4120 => -0.4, 3.77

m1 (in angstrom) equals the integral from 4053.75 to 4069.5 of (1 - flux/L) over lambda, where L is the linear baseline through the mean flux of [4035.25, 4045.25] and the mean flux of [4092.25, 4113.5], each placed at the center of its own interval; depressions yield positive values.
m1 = -0.2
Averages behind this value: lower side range 3.85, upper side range 3.92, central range 3.91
